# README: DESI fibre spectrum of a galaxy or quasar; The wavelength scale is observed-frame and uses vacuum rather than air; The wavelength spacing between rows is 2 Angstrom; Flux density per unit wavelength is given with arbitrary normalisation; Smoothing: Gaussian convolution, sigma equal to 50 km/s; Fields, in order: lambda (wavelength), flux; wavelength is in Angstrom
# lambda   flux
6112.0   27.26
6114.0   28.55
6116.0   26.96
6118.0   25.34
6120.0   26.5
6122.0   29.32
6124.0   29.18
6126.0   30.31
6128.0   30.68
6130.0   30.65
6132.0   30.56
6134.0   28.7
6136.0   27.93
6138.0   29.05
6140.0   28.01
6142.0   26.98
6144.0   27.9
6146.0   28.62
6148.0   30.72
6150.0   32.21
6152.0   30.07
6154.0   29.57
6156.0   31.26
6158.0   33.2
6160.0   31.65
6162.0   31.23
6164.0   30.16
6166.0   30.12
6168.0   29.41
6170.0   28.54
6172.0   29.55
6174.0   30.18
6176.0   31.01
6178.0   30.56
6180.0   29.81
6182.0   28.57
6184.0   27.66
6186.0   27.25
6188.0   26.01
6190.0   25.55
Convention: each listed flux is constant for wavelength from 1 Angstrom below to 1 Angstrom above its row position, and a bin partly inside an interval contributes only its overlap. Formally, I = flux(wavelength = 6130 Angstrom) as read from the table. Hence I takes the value 30.65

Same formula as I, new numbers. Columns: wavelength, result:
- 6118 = 25.34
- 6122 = 29.32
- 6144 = 27.9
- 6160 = 31.65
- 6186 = 27.25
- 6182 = 28.57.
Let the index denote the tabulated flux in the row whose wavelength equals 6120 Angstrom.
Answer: 26.5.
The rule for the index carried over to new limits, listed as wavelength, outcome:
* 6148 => 30.72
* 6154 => 29.57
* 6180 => 29.81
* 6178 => 30.56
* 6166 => 30.12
